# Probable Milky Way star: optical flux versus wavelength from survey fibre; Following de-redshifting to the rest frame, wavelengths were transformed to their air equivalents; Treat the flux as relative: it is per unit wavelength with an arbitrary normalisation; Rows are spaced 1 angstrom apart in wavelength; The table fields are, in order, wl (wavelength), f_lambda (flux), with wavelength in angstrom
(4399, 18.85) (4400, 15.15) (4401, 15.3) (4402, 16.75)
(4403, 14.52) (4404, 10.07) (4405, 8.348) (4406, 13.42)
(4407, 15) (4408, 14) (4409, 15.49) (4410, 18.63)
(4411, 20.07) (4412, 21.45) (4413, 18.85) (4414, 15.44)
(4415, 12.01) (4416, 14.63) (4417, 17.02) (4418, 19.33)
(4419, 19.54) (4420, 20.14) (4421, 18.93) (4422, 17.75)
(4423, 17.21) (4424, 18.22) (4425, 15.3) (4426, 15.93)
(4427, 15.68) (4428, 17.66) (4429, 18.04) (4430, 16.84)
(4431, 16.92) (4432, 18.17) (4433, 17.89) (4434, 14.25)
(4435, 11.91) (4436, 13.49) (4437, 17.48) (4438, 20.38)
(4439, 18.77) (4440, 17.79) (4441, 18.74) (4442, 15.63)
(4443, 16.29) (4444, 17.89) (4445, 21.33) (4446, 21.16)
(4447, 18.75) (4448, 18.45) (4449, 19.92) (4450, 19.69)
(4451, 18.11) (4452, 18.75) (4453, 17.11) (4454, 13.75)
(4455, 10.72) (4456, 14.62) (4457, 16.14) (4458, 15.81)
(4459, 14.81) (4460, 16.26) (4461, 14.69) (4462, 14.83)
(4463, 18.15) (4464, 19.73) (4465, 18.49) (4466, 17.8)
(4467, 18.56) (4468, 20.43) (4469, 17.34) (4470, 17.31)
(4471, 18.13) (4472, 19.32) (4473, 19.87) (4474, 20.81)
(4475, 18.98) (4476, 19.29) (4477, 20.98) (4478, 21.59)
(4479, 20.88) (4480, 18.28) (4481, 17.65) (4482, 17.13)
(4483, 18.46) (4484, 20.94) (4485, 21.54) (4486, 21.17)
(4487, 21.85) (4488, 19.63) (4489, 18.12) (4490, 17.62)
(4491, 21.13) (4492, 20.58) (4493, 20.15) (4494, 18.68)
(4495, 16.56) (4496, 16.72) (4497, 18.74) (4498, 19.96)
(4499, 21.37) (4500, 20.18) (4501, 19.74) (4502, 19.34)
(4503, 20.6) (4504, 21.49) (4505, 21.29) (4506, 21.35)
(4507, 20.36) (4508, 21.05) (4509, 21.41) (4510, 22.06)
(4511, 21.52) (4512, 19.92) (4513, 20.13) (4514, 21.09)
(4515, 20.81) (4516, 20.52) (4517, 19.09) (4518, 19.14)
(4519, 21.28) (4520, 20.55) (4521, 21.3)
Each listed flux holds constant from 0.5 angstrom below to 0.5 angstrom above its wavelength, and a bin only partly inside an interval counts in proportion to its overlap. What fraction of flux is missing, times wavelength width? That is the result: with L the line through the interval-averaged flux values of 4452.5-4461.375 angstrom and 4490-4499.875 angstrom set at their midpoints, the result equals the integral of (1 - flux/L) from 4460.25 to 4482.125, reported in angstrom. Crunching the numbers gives -2.8 angstrom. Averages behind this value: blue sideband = 14.9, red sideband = 19.3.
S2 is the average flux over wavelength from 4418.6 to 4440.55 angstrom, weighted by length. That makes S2 17.2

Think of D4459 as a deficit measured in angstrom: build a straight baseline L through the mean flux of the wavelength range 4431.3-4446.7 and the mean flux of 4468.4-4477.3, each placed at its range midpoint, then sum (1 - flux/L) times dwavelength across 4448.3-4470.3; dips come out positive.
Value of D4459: 1.74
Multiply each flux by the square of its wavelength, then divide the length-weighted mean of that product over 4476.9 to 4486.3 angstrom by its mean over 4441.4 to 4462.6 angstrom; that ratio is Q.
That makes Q 1.19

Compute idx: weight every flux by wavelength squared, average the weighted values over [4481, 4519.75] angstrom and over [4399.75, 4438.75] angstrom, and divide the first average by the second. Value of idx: 1.27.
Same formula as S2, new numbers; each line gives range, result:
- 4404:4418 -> 15.6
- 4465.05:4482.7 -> 19.1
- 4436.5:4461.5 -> 17.3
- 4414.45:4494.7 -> 17.9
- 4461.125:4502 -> 19.2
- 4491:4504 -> 19.5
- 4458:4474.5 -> 17.8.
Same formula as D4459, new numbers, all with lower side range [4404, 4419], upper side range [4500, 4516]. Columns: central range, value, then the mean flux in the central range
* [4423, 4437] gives 0.5 angstrom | 16.3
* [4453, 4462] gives 1.7 angstrom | 14.8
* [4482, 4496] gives 0.2 angstrom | 19.5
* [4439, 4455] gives -0.3 angstrom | 18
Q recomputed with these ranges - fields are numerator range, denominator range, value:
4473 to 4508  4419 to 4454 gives 1.15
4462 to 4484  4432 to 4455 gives 1.10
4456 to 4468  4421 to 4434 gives 1.00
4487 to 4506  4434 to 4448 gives 1.15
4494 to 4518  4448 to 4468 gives 1.22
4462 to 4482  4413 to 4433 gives 1.13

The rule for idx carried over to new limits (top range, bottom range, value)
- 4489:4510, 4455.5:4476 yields 1.15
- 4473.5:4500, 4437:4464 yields 1.15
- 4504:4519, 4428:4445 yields 1.26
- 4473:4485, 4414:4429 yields 1.18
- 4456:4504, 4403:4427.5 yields 1.19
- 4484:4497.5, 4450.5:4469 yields 1.19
